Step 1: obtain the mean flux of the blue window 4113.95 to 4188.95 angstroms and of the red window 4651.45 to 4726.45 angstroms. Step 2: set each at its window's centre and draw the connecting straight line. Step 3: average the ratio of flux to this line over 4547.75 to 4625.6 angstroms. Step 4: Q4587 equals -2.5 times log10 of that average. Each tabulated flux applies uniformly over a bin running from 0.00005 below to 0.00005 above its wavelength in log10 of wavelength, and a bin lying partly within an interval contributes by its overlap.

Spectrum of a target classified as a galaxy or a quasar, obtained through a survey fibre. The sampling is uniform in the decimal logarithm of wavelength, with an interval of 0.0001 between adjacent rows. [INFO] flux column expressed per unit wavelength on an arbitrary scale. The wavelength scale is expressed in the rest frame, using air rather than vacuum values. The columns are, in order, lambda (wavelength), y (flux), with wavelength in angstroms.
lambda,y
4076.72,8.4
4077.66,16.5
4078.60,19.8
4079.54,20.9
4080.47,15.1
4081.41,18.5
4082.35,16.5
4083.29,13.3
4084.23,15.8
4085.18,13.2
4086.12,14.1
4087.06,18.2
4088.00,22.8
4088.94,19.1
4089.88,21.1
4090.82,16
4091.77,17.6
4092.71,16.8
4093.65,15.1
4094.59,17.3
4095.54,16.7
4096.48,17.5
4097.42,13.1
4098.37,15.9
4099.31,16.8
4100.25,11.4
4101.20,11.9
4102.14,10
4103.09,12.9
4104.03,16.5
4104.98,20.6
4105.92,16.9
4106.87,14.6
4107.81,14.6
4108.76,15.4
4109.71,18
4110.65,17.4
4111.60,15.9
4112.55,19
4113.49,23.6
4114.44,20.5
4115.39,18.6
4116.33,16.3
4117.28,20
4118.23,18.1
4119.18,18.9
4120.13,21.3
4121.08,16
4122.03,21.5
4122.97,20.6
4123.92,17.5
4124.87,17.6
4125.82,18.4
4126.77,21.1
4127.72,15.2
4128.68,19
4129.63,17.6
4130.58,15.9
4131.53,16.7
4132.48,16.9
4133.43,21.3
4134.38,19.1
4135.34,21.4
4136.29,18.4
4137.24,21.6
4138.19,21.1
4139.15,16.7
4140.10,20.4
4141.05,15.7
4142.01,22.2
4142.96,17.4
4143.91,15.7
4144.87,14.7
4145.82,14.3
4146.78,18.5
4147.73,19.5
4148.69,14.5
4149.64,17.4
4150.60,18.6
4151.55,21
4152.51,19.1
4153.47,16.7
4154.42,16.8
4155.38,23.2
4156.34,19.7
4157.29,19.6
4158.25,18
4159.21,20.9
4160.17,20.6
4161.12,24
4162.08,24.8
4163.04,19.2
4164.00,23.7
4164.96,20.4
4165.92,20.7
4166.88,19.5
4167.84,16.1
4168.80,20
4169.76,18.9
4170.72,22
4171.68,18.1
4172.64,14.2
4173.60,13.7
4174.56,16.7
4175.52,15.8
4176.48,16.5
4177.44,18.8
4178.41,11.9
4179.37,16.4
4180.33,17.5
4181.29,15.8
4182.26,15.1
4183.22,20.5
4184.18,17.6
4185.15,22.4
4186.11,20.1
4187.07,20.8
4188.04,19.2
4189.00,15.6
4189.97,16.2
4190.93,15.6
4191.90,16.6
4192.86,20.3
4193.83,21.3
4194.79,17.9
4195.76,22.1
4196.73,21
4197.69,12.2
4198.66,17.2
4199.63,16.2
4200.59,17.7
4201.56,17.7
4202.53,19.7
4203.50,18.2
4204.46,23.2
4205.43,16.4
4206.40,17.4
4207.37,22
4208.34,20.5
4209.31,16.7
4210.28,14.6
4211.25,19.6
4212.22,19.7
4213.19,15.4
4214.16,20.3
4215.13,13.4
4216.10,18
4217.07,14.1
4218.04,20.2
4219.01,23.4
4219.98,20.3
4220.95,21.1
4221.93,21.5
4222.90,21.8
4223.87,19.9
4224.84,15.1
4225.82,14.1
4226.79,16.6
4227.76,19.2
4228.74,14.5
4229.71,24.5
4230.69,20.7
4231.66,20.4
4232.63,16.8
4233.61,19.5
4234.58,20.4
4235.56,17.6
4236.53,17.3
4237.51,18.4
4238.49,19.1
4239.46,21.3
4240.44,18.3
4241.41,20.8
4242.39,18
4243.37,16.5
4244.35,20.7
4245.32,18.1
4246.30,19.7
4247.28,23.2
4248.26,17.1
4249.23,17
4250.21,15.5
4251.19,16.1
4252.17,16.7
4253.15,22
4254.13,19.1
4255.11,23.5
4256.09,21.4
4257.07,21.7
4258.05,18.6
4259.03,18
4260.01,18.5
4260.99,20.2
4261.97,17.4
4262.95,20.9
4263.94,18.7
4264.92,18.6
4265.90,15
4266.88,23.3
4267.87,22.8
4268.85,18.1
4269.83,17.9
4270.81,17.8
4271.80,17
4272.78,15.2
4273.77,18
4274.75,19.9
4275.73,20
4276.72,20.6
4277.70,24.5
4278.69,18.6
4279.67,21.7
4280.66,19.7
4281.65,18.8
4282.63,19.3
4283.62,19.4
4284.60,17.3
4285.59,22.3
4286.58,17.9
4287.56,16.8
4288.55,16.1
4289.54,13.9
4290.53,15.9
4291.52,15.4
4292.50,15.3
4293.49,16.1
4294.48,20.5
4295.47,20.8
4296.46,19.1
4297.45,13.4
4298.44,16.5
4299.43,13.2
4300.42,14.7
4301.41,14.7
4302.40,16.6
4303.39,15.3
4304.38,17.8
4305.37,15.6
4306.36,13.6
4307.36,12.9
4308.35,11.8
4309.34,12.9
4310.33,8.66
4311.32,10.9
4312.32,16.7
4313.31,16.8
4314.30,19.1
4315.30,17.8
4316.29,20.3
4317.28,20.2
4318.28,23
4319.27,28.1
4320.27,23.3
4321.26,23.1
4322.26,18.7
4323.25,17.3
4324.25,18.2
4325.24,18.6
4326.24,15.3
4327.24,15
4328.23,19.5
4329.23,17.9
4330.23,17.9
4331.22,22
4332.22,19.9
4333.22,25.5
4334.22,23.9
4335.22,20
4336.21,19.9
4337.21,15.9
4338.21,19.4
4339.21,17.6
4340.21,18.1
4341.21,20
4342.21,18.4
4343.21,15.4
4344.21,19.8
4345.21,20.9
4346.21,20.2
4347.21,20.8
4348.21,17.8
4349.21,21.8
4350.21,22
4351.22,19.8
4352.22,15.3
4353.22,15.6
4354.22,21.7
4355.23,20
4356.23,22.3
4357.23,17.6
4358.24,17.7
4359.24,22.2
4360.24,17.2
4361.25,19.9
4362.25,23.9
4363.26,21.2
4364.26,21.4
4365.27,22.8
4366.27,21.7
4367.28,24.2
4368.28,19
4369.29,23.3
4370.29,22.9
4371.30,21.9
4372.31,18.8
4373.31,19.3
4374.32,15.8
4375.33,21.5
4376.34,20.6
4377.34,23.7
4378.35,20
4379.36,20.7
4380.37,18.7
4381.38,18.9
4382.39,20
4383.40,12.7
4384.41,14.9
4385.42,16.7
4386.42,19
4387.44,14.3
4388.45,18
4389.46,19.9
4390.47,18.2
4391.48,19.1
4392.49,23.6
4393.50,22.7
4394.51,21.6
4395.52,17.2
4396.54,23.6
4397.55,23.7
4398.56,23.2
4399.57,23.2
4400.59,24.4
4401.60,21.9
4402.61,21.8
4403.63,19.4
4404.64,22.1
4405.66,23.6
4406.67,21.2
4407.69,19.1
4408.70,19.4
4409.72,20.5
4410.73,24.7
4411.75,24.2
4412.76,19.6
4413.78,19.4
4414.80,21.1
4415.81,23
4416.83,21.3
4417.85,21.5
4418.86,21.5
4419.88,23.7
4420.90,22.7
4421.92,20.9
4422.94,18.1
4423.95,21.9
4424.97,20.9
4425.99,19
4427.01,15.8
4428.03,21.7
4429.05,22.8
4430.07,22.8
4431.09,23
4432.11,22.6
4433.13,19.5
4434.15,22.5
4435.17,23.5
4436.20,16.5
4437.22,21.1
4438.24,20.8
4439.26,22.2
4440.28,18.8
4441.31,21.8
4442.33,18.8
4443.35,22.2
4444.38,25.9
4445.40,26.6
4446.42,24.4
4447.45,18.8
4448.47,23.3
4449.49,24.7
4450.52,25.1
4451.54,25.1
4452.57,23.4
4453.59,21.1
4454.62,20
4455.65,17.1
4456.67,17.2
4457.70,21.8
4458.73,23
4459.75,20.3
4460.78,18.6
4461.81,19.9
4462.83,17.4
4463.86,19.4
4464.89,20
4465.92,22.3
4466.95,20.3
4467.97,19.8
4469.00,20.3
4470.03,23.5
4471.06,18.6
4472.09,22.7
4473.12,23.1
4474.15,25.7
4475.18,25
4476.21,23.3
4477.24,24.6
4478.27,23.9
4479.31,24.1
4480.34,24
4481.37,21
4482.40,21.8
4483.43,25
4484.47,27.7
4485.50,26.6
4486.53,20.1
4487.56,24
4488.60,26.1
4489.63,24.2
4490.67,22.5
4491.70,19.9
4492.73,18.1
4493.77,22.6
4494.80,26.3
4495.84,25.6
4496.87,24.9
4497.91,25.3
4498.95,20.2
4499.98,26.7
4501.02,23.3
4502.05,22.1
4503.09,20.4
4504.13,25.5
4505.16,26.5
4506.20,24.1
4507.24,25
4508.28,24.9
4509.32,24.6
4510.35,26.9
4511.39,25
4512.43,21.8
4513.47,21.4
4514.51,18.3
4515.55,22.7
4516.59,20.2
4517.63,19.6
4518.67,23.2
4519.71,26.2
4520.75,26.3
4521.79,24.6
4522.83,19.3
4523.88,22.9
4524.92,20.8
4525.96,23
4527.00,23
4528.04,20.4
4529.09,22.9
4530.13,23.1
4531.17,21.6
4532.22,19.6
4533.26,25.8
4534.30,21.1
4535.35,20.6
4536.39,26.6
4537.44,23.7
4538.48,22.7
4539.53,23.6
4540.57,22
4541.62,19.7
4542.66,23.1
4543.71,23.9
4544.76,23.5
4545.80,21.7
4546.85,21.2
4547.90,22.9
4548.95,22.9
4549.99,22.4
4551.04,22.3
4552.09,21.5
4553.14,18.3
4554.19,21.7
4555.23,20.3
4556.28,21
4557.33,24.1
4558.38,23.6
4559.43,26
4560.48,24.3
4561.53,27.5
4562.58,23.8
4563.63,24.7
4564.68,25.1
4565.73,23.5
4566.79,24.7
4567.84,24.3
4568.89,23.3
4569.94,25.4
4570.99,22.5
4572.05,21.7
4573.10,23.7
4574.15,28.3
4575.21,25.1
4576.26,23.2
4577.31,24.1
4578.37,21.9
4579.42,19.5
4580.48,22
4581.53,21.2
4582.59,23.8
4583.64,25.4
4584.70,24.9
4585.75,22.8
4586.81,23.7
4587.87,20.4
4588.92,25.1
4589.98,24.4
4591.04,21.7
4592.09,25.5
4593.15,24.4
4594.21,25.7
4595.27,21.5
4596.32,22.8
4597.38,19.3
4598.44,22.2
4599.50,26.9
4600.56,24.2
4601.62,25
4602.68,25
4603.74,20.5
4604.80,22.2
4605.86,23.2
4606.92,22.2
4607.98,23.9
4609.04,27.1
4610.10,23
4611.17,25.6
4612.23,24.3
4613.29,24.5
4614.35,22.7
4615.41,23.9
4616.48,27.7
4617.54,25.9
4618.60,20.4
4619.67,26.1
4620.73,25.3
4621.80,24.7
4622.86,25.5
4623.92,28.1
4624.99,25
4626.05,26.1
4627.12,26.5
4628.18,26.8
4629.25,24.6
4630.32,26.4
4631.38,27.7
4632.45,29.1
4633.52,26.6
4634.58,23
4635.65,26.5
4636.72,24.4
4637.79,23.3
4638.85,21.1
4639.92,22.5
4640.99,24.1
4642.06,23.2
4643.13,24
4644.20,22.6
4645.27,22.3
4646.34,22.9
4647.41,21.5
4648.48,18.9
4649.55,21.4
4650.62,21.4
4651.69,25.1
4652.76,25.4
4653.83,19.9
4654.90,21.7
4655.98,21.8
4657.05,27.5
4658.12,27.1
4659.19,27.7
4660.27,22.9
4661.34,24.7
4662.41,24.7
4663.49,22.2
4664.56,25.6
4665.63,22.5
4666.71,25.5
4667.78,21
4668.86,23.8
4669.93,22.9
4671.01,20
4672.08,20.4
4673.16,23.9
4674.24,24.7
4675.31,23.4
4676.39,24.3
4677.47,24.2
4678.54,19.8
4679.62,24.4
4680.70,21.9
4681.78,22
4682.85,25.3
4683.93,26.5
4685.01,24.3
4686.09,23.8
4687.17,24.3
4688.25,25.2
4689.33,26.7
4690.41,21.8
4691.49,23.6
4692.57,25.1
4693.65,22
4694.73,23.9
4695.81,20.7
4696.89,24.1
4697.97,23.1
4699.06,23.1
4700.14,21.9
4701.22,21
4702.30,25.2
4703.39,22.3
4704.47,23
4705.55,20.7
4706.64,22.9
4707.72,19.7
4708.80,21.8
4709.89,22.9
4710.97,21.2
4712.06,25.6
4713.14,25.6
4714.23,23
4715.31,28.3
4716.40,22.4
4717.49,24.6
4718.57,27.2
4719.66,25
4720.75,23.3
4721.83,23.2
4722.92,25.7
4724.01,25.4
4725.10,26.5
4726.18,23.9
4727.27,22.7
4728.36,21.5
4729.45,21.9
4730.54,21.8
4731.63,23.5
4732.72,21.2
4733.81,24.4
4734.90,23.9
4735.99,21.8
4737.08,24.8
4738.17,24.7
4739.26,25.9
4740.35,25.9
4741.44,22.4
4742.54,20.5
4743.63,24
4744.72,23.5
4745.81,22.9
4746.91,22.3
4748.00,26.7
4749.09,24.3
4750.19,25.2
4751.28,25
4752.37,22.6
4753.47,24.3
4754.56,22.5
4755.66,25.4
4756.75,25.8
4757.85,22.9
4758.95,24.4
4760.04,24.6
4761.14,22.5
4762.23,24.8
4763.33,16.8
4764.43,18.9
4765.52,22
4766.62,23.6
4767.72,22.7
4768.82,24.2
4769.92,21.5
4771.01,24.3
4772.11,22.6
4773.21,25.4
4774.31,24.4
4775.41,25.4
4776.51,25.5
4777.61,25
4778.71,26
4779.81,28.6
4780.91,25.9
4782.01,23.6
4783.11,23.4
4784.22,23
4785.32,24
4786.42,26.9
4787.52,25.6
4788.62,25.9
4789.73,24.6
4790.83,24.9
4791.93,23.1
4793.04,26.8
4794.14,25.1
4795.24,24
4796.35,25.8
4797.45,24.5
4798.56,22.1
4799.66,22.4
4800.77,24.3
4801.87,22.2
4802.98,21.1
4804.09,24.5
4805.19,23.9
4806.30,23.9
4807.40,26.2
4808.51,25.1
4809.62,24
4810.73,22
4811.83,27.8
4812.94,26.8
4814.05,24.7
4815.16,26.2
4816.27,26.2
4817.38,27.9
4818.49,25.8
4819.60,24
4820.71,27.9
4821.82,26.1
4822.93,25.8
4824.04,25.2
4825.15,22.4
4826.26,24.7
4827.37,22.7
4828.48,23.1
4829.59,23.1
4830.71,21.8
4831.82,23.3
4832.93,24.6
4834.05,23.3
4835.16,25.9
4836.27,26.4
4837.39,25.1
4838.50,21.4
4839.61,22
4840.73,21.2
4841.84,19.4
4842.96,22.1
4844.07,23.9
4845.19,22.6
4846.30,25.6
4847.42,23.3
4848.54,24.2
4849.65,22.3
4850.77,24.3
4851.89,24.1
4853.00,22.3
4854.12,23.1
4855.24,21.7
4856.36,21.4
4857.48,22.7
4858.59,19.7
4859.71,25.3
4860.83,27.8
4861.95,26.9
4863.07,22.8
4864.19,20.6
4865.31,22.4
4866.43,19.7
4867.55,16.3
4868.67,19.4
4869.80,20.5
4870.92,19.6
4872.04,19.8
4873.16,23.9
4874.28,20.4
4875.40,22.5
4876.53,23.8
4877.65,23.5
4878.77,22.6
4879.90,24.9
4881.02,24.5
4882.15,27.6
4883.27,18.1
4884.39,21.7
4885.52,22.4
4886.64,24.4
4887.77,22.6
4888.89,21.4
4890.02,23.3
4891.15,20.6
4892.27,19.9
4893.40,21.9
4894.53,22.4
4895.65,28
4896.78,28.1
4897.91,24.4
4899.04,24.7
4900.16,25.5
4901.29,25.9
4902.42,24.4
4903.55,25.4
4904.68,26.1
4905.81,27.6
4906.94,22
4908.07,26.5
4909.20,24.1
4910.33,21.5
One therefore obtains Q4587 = -0.05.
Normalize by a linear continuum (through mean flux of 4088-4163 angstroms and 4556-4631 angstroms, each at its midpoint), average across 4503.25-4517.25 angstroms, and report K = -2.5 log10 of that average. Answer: -0.02 mag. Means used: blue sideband 18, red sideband 24.1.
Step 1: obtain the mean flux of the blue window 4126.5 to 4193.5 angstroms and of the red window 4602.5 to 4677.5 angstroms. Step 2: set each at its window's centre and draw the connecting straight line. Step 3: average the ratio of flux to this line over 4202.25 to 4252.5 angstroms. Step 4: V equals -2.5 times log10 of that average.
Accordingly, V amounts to 0.032 mag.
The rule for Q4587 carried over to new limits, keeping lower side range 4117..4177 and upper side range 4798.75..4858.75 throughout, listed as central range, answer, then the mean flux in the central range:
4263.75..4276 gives 0.059 mag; 18.6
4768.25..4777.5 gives -0.034 mag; 24.2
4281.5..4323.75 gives 0.162 mag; 17.2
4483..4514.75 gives -0.115 mag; 23.8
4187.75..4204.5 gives 0.060 mag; 18.1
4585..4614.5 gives -0.069 mag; 23.6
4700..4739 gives -0.021 mag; 23.5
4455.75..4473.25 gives 0.041 mag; 20.4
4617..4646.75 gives -0.112 mag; 24.8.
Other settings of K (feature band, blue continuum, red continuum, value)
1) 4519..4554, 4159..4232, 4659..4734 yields -0.030 mag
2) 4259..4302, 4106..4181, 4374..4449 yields 0.086 mag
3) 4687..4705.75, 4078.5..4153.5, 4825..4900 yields -0.074 mag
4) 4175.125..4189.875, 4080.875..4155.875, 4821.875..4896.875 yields 0.028 mag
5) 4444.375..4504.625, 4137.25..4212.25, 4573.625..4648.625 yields -0.014 mag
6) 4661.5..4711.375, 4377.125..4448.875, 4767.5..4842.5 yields 0.010 mag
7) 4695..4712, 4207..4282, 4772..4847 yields 0.050 mag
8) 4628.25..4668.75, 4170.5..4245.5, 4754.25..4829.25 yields -0.048 mag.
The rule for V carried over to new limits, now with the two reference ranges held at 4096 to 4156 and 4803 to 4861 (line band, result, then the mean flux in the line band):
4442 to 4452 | -0.148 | 23.6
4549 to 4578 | -0.094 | 23.6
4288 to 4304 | 0.192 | 16.1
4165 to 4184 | 0.048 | 17.4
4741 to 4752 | -0.020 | 23.7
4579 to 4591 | -0.057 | 23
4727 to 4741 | -0.012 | 23.4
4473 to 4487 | -0.153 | 24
